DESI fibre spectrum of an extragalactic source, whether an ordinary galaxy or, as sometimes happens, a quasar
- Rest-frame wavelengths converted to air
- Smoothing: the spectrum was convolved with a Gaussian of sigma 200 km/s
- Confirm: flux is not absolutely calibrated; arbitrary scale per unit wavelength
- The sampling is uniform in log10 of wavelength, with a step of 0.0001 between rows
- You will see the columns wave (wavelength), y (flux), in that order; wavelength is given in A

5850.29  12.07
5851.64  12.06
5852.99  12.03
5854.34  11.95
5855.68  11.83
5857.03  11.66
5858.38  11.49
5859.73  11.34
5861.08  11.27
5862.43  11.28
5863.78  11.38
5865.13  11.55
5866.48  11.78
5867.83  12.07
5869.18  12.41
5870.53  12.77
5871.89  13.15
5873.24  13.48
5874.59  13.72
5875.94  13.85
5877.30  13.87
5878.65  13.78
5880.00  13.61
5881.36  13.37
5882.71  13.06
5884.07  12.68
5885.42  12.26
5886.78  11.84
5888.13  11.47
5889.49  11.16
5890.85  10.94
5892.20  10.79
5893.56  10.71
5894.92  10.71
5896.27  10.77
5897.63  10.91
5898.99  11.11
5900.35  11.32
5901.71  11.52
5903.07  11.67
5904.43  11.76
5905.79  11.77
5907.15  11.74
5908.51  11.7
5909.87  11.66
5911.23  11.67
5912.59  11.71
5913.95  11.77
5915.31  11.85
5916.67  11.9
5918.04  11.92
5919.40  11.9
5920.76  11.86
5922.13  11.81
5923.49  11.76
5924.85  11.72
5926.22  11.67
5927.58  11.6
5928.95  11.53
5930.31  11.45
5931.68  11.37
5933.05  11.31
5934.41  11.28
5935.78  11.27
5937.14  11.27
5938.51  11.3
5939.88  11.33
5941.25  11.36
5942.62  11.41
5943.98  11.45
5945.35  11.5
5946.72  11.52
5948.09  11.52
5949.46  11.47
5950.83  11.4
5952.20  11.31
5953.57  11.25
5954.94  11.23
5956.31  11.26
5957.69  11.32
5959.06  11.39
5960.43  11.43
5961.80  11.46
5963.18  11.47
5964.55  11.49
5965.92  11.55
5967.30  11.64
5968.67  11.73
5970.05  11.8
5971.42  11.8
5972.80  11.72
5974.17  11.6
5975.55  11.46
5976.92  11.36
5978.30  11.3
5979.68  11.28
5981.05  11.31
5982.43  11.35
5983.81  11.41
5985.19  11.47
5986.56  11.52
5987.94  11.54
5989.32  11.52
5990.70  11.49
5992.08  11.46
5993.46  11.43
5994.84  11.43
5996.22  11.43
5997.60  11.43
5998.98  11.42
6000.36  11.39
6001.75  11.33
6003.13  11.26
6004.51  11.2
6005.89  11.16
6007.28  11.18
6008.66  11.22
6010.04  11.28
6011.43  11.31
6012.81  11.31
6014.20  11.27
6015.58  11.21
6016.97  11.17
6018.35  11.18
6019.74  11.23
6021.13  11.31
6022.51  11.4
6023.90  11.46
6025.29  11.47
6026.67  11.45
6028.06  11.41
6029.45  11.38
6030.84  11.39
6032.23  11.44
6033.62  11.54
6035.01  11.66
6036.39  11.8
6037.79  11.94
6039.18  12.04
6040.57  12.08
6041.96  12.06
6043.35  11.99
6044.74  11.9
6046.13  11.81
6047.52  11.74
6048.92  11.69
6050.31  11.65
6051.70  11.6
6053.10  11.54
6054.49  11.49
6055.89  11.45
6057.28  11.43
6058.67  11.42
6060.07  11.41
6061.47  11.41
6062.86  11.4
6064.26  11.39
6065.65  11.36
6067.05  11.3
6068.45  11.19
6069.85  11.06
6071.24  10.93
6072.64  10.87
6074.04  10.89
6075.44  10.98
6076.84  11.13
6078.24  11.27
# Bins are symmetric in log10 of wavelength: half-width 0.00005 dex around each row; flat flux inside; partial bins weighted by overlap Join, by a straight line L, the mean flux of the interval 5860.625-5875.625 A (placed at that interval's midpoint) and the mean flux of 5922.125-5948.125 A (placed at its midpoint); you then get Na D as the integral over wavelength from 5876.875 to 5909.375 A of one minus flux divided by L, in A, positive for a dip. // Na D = 0.5 A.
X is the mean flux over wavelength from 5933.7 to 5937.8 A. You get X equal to 11.3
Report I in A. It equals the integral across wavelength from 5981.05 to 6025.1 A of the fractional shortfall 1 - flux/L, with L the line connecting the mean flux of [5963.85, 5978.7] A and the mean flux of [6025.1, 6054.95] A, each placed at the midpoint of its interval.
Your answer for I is 1.1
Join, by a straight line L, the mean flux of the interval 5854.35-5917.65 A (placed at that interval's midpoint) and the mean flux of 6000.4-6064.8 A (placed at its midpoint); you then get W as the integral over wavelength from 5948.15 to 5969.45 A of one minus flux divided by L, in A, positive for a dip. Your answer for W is 0.5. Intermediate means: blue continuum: 12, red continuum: 11.5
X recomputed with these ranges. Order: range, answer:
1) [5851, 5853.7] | 12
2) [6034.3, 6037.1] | 11.7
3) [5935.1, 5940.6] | 11.3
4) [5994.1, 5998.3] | 11.4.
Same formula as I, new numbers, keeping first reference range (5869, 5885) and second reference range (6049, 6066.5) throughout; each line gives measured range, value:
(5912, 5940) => 2.7 A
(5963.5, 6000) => 2.2 A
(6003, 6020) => 1.0 A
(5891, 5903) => 1.9 A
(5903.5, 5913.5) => 1.0 A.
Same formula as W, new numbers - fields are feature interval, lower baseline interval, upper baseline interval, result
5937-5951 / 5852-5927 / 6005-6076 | 0.4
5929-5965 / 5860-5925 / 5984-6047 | 1.1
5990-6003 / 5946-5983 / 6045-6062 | 0.1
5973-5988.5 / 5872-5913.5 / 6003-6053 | 0.4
